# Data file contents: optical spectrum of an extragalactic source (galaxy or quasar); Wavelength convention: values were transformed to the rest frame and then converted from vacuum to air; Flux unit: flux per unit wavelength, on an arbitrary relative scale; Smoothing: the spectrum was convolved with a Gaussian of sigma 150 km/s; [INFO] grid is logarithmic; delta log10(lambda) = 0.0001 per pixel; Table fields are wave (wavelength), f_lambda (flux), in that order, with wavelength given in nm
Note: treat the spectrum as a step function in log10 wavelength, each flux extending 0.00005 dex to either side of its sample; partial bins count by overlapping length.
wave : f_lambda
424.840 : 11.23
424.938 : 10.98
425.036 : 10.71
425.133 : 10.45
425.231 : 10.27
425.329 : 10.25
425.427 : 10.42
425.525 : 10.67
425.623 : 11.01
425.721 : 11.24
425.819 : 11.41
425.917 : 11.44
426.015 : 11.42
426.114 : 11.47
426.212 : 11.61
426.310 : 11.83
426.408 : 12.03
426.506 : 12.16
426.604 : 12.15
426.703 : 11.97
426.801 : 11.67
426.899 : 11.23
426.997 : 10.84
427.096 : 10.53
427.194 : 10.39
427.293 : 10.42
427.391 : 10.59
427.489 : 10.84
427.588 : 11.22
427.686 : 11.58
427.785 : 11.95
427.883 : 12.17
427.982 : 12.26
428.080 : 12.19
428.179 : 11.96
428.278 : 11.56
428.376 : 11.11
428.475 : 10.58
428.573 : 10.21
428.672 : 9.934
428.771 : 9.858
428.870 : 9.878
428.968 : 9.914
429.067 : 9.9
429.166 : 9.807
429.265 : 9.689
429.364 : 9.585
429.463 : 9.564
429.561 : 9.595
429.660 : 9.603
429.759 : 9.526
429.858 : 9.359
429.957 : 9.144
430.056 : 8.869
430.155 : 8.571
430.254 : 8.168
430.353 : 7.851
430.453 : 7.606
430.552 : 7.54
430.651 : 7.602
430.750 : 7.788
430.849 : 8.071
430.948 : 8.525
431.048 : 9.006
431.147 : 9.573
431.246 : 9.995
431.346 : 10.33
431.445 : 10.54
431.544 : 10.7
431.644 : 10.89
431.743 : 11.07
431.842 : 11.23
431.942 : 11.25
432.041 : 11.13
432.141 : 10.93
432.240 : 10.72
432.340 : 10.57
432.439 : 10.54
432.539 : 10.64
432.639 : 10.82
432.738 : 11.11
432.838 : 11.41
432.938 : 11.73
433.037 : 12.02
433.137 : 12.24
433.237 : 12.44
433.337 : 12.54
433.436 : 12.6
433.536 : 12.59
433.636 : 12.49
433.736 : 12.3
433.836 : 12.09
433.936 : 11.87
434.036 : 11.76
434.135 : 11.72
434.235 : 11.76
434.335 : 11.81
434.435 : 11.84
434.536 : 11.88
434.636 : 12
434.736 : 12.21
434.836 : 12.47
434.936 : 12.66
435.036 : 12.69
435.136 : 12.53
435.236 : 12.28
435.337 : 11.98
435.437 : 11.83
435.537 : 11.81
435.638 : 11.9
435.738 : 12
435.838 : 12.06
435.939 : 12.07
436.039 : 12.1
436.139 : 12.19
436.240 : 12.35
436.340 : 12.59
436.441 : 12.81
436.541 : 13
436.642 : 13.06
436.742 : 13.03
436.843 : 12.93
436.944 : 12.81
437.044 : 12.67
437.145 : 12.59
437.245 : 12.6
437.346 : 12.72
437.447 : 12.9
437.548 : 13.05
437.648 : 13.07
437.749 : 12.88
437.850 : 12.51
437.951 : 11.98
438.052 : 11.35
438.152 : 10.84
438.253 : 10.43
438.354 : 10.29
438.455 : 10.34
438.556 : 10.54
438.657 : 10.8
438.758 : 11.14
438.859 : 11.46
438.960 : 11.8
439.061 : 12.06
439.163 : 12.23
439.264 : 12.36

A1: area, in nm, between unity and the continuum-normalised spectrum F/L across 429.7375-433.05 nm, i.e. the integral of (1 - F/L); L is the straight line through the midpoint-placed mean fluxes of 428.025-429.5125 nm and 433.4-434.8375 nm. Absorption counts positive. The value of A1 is 0.42 nm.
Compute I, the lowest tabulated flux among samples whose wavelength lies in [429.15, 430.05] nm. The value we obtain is 9.144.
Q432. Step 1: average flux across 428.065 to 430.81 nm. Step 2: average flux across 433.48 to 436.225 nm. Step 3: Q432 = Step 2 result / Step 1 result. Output 1.28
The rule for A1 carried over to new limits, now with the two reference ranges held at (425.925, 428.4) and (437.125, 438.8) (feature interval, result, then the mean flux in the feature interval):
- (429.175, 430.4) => 0.25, 9.16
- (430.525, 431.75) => 0.24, 9.33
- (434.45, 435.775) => -0.05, 12.2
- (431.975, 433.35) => 0.04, 11.3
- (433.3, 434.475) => -0.05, 12.1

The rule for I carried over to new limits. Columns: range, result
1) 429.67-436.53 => 7.54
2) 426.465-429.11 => 9.858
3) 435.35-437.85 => 11.81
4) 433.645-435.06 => 11.72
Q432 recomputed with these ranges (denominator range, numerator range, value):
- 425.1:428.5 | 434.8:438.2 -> 1.10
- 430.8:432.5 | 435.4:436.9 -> 1.20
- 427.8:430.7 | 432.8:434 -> 1.24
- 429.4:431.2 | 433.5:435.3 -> 1.40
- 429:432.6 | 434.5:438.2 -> 1.29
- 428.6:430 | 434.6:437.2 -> 1.28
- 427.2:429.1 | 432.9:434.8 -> 1.11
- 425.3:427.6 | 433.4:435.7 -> 1.08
